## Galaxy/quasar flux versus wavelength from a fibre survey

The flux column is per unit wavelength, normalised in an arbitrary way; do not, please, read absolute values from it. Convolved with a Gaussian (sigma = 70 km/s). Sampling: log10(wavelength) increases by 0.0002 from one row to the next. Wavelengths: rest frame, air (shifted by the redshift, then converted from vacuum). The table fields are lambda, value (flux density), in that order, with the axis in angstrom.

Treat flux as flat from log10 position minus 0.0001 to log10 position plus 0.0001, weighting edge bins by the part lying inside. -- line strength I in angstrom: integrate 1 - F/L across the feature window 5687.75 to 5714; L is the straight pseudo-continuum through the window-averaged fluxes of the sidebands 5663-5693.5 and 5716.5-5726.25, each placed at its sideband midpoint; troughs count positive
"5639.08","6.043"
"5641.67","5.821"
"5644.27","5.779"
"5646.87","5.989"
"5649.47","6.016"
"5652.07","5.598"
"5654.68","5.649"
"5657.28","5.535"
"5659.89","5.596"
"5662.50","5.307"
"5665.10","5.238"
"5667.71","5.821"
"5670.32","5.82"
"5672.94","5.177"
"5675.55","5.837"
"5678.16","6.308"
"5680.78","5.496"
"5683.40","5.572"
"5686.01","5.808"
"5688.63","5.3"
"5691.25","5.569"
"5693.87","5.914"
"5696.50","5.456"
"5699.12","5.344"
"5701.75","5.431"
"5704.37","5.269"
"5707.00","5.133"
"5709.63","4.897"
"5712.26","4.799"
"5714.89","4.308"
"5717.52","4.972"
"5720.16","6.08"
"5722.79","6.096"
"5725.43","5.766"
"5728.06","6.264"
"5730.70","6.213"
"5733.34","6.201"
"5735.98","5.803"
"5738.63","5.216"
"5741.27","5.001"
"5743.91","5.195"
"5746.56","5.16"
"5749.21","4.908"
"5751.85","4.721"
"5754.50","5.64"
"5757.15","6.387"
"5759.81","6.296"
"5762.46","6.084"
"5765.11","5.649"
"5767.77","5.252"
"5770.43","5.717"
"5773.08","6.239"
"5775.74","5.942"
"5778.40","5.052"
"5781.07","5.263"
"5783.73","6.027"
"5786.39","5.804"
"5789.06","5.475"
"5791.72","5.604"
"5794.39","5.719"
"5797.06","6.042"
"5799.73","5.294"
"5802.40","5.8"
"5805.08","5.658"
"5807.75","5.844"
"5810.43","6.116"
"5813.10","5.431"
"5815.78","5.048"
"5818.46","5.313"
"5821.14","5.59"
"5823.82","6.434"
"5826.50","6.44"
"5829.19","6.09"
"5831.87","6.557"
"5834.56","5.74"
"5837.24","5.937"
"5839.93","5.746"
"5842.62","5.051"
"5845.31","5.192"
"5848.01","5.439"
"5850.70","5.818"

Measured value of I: 1.8 angstrom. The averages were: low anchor 5.63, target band 5.29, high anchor 5.75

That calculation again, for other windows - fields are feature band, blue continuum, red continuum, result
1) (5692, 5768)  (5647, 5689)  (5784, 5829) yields 2.5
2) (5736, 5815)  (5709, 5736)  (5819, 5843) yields 2.4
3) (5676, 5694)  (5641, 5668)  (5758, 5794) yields -0.1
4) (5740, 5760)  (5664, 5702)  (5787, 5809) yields 1.0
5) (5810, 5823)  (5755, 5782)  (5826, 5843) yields 0.9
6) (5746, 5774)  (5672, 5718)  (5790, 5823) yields -0.6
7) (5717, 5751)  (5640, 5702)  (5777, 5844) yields 0.4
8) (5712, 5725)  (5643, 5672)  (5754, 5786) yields 0.9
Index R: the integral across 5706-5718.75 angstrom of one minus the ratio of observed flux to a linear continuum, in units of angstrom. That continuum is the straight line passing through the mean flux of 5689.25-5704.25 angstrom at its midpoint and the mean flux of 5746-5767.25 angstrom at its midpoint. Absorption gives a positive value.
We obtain 1.7 angstrom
